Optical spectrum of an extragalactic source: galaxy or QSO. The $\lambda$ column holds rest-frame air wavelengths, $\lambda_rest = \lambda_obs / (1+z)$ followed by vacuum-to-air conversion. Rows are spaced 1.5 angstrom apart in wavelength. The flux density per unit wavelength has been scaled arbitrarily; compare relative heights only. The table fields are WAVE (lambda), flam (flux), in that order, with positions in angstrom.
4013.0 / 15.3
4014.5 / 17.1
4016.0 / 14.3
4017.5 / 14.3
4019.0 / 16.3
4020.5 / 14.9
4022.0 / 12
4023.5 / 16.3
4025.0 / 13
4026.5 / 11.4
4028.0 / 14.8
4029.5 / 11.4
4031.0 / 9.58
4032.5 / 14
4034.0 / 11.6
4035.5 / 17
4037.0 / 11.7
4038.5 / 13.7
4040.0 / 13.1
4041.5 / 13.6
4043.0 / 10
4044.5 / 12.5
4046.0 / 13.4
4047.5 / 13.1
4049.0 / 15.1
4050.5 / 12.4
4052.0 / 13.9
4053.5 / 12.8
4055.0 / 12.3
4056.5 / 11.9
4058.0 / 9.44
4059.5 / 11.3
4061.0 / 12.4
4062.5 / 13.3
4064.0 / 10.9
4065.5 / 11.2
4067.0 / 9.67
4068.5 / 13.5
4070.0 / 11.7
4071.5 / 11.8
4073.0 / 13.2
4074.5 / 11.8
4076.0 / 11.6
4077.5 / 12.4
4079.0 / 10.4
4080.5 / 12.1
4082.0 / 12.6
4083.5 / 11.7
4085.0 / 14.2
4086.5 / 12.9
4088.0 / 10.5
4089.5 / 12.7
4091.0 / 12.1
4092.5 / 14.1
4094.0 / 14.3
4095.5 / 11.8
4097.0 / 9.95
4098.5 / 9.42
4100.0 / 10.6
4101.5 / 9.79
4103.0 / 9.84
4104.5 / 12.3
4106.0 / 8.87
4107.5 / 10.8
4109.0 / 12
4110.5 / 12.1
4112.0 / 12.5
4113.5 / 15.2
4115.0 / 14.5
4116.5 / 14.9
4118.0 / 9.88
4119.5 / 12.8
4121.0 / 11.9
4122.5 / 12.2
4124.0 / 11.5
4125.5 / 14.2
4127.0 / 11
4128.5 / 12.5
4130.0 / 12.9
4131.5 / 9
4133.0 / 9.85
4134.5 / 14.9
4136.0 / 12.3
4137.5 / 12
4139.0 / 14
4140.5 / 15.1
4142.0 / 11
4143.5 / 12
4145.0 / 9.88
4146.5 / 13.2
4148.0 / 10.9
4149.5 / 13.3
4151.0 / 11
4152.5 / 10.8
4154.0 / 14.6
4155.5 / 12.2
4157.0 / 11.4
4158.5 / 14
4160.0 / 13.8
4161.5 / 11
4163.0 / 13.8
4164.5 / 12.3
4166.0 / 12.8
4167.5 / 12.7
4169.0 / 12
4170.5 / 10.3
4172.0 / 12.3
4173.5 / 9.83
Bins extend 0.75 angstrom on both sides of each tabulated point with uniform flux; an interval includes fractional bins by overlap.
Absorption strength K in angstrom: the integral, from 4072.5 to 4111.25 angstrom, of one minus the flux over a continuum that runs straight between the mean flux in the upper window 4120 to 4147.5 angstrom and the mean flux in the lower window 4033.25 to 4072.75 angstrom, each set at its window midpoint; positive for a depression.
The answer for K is 2.0 angstrom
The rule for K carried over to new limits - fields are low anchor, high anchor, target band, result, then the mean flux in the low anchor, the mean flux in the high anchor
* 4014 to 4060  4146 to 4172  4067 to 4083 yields 1.1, 13.2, 12.3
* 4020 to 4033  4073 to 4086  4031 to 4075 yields 0.5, 13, 12.2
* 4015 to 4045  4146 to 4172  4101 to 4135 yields 1.8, 13.3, 12.3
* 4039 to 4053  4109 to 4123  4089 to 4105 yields 1.7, 13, 12.9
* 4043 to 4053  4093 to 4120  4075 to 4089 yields 0.3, 13.1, 11.8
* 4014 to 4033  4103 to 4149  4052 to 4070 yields 1.9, 13.8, 12.2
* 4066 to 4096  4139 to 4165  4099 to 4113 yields 1.5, 12.2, 12.4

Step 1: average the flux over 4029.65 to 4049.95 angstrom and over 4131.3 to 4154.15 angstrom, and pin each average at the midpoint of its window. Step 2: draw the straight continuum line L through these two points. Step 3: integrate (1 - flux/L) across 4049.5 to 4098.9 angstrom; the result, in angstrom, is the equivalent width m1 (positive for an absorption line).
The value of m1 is 2.3 angstrom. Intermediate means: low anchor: 12.9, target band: 12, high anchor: 12.1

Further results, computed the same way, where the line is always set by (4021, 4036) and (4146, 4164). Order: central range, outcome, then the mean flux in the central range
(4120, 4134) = 1.0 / 11.8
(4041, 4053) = 0.0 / 13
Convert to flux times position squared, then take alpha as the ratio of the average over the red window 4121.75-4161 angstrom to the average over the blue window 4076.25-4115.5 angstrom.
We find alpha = 1.06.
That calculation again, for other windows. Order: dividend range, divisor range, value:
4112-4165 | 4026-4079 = 1.05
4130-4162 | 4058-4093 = 1.05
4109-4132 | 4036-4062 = 1.03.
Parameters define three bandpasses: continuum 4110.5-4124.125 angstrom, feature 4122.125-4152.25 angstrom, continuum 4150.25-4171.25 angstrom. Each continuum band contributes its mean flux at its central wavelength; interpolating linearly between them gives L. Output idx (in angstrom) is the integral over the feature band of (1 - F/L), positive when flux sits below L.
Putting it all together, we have 1.2 angstrom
